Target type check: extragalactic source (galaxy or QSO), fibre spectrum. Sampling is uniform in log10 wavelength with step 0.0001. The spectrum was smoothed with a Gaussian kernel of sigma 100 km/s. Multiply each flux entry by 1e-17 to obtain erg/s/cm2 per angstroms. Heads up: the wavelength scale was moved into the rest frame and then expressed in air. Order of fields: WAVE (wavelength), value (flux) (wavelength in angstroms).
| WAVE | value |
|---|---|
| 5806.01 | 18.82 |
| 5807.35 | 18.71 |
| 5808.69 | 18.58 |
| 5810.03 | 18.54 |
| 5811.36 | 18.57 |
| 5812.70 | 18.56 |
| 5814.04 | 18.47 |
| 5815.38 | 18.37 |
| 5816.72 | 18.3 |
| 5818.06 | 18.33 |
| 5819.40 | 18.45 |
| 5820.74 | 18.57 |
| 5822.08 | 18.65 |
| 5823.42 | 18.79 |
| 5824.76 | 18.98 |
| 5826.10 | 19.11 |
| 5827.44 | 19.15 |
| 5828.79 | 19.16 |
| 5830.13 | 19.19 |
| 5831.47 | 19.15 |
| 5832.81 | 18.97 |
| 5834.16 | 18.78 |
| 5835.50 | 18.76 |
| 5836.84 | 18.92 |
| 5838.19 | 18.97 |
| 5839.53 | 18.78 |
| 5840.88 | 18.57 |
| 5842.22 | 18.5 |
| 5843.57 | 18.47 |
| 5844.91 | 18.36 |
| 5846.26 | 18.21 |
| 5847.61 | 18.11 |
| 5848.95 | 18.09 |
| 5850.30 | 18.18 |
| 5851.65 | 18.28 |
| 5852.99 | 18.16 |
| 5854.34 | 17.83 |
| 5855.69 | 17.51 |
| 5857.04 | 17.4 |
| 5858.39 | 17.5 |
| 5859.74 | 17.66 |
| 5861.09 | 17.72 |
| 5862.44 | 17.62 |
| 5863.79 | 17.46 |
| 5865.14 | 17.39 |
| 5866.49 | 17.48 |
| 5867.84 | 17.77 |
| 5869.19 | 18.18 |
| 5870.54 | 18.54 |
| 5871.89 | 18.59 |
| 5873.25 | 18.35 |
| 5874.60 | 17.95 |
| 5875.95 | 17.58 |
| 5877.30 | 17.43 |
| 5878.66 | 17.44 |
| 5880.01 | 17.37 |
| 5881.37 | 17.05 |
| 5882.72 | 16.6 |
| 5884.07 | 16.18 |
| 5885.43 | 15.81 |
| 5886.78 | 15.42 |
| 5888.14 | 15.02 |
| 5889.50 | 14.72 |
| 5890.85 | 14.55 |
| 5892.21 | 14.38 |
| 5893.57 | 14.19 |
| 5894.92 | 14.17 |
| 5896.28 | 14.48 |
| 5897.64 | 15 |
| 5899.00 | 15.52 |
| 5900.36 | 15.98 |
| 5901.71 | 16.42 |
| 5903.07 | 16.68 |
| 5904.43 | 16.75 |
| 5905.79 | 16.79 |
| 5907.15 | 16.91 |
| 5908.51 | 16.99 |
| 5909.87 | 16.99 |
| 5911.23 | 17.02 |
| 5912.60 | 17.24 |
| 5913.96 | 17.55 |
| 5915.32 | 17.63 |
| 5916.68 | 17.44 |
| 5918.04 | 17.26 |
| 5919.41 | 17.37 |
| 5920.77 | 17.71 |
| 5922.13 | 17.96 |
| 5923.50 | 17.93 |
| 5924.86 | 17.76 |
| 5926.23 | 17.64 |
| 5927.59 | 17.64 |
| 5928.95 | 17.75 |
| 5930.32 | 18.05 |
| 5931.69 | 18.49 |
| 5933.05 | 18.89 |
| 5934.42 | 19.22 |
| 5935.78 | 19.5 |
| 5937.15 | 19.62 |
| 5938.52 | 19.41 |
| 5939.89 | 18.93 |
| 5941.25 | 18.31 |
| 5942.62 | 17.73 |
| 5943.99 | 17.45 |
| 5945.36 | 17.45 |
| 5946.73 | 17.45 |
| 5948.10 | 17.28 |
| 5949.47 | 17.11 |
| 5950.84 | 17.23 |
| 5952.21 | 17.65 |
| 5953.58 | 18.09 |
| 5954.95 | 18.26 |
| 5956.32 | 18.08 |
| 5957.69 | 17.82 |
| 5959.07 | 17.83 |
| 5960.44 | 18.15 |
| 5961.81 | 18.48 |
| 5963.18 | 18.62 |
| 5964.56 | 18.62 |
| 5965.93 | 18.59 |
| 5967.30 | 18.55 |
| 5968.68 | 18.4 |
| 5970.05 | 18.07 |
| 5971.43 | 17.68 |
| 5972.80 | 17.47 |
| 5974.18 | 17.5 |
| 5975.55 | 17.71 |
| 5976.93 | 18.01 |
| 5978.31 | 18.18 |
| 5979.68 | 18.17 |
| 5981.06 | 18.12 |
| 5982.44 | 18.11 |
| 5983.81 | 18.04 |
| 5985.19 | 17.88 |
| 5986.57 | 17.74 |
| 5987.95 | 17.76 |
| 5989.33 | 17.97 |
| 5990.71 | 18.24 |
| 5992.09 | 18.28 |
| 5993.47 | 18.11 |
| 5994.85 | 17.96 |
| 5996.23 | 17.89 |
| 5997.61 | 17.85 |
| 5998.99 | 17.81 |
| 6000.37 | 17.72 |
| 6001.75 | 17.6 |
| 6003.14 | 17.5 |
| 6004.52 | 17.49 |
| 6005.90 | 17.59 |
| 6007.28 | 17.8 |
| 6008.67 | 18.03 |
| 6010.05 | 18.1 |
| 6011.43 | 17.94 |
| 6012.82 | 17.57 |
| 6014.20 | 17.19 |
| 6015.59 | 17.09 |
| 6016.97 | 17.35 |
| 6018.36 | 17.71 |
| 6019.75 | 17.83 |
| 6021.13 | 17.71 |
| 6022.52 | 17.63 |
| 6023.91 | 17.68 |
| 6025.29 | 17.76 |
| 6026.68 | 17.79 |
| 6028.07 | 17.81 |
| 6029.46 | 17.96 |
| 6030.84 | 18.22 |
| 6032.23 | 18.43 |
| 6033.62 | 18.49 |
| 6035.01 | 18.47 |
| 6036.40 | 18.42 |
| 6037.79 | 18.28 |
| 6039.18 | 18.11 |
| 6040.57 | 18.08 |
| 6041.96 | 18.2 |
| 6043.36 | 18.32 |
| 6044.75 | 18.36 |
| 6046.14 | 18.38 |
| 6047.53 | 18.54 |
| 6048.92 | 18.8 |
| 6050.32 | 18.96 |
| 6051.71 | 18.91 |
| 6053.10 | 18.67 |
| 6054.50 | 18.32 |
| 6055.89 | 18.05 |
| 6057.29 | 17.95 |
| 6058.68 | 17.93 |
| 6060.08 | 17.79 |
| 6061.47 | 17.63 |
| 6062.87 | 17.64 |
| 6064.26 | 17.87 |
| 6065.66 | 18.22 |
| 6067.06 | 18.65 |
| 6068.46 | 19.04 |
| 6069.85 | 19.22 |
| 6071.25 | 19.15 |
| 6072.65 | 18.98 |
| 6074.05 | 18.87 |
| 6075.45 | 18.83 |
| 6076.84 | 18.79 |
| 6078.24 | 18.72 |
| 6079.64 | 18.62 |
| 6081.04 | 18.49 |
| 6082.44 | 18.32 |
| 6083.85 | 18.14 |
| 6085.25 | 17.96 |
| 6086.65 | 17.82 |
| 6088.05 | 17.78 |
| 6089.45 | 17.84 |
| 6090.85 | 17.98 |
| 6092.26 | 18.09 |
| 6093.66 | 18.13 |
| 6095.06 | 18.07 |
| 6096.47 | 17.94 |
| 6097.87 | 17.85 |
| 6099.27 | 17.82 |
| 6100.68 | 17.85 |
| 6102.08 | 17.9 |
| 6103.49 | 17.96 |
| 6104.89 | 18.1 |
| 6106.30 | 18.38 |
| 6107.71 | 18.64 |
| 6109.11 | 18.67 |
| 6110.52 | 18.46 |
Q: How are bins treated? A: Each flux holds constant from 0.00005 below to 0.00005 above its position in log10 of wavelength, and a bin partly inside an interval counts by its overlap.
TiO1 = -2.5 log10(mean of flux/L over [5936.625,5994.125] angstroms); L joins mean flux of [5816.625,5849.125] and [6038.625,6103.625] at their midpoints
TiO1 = 0.026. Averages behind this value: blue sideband 18.7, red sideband 18.3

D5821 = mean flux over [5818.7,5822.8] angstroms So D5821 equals 18.6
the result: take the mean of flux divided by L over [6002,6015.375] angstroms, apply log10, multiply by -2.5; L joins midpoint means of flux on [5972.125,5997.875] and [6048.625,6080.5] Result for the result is 0.027 mag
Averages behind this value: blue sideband 17.9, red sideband 18.5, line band 17.7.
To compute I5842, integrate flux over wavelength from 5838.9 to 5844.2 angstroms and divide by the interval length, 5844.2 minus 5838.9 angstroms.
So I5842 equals 18.6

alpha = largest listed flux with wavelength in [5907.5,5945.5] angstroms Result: 19.62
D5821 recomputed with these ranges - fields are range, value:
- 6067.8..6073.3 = 19.1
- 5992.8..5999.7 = 17.9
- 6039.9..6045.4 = 18.2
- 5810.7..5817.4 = 18.4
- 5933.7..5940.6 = 19.3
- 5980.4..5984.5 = 18.1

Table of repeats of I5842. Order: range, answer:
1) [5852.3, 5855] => 18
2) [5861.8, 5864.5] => 17.5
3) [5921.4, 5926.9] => 17.8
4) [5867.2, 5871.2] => 18.2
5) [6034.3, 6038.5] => 18.4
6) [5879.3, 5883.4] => 17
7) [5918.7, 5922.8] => 17.7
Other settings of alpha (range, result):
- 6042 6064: 18.96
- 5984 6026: 18.28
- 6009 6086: 19.22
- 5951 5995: 18.62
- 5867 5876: 18.59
